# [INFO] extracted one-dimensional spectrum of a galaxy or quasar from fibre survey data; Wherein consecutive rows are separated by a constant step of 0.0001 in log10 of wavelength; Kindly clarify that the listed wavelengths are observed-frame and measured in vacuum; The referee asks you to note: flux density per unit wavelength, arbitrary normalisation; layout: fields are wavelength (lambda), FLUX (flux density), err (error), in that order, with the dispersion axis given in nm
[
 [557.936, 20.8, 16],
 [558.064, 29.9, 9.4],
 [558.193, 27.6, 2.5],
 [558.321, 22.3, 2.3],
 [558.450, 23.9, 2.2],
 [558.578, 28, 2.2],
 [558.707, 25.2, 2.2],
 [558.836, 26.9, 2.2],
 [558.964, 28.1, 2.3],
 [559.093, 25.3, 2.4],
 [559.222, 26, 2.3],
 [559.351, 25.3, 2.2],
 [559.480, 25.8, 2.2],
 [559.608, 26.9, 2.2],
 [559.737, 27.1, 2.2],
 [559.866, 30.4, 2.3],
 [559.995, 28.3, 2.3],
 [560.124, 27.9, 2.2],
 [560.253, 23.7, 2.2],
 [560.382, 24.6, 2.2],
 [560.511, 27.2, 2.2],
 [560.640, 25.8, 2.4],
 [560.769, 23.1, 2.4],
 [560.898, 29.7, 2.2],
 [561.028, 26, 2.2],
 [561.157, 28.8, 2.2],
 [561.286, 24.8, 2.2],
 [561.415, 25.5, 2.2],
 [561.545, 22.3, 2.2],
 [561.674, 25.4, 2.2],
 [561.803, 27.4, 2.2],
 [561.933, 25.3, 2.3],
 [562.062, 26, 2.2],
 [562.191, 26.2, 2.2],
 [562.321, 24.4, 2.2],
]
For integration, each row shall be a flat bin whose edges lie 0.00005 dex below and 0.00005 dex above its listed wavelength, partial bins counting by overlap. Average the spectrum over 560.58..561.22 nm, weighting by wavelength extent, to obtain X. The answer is 26.7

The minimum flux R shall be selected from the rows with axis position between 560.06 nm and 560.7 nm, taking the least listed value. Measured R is 23.7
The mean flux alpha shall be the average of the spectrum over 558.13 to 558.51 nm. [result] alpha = 24.6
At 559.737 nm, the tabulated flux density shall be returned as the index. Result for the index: 27.1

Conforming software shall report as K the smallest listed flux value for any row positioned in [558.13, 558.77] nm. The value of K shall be 22.3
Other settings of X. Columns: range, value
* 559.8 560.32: 27.5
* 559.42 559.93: 27.6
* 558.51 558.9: 26.7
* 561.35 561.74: 24.4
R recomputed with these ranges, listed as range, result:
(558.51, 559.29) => 25.2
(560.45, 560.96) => 23.1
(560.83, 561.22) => 26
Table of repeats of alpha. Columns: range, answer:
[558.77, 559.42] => 26.3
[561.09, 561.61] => 25.4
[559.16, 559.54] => 25.7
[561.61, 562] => 26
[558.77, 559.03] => 27.5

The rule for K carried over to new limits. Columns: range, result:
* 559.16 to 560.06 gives 25.3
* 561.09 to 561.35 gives 24.8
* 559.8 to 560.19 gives 27.9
